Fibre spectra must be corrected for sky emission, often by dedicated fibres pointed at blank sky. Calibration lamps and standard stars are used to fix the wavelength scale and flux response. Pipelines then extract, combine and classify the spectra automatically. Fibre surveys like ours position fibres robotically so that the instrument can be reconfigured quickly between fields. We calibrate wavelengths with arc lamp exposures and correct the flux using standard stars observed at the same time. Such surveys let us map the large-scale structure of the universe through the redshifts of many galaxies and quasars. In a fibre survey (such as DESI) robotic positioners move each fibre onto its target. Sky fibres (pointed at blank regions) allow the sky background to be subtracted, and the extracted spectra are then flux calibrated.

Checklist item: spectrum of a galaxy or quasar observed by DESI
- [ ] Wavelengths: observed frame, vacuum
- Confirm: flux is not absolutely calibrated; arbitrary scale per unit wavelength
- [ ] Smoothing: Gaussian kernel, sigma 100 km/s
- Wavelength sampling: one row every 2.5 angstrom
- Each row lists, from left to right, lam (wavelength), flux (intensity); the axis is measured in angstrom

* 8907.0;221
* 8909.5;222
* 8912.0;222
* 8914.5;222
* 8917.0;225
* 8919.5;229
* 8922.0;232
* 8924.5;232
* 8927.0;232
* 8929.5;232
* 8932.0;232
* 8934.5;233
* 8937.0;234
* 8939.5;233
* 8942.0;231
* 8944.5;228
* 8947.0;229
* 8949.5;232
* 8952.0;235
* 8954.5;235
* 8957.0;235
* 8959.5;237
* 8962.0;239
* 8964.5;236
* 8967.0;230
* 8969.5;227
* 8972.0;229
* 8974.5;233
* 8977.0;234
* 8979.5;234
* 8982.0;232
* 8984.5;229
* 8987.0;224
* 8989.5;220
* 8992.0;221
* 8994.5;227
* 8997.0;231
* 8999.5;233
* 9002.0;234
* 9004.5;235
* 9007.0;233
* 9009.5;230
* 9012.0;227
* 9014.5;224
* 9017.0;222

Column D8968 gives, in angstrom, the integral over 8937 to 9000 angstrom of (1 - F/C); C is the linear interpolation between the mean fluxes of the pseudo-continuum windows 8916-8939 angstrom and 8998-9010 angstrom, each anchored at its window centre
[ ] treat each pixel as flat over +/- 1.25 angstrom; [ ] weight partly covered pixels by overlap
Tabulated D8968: 0.4 angstrom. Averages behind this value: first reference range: 231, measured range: 231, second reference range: 233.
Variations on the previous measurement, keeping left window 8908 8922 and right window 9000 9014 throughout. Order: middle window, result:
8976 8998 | 0.2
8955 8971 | -0.4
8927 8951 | -0.5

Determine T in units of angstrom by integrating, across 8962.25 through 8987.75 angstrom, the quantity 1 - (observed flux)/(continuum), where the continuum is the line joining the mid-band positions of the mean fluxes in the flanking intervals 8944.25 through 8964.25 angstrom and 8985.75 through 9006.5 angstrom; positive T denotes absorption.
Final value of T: 0.0 angstrom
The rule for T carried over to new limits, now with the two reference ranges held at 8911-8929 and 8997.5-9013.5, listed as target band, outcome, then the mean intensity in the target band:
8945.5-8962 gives -0.33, 234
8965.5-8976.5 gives 0.00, 230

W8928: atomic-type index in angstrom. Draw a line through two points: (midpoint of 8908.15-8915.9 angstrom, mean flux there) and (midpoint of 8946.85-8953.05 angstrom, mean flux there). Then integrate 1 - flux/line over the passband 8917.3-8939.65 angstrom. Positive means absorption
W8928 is -0.5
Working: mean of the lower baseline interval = 222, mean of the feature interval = 232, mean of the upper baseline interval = 232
